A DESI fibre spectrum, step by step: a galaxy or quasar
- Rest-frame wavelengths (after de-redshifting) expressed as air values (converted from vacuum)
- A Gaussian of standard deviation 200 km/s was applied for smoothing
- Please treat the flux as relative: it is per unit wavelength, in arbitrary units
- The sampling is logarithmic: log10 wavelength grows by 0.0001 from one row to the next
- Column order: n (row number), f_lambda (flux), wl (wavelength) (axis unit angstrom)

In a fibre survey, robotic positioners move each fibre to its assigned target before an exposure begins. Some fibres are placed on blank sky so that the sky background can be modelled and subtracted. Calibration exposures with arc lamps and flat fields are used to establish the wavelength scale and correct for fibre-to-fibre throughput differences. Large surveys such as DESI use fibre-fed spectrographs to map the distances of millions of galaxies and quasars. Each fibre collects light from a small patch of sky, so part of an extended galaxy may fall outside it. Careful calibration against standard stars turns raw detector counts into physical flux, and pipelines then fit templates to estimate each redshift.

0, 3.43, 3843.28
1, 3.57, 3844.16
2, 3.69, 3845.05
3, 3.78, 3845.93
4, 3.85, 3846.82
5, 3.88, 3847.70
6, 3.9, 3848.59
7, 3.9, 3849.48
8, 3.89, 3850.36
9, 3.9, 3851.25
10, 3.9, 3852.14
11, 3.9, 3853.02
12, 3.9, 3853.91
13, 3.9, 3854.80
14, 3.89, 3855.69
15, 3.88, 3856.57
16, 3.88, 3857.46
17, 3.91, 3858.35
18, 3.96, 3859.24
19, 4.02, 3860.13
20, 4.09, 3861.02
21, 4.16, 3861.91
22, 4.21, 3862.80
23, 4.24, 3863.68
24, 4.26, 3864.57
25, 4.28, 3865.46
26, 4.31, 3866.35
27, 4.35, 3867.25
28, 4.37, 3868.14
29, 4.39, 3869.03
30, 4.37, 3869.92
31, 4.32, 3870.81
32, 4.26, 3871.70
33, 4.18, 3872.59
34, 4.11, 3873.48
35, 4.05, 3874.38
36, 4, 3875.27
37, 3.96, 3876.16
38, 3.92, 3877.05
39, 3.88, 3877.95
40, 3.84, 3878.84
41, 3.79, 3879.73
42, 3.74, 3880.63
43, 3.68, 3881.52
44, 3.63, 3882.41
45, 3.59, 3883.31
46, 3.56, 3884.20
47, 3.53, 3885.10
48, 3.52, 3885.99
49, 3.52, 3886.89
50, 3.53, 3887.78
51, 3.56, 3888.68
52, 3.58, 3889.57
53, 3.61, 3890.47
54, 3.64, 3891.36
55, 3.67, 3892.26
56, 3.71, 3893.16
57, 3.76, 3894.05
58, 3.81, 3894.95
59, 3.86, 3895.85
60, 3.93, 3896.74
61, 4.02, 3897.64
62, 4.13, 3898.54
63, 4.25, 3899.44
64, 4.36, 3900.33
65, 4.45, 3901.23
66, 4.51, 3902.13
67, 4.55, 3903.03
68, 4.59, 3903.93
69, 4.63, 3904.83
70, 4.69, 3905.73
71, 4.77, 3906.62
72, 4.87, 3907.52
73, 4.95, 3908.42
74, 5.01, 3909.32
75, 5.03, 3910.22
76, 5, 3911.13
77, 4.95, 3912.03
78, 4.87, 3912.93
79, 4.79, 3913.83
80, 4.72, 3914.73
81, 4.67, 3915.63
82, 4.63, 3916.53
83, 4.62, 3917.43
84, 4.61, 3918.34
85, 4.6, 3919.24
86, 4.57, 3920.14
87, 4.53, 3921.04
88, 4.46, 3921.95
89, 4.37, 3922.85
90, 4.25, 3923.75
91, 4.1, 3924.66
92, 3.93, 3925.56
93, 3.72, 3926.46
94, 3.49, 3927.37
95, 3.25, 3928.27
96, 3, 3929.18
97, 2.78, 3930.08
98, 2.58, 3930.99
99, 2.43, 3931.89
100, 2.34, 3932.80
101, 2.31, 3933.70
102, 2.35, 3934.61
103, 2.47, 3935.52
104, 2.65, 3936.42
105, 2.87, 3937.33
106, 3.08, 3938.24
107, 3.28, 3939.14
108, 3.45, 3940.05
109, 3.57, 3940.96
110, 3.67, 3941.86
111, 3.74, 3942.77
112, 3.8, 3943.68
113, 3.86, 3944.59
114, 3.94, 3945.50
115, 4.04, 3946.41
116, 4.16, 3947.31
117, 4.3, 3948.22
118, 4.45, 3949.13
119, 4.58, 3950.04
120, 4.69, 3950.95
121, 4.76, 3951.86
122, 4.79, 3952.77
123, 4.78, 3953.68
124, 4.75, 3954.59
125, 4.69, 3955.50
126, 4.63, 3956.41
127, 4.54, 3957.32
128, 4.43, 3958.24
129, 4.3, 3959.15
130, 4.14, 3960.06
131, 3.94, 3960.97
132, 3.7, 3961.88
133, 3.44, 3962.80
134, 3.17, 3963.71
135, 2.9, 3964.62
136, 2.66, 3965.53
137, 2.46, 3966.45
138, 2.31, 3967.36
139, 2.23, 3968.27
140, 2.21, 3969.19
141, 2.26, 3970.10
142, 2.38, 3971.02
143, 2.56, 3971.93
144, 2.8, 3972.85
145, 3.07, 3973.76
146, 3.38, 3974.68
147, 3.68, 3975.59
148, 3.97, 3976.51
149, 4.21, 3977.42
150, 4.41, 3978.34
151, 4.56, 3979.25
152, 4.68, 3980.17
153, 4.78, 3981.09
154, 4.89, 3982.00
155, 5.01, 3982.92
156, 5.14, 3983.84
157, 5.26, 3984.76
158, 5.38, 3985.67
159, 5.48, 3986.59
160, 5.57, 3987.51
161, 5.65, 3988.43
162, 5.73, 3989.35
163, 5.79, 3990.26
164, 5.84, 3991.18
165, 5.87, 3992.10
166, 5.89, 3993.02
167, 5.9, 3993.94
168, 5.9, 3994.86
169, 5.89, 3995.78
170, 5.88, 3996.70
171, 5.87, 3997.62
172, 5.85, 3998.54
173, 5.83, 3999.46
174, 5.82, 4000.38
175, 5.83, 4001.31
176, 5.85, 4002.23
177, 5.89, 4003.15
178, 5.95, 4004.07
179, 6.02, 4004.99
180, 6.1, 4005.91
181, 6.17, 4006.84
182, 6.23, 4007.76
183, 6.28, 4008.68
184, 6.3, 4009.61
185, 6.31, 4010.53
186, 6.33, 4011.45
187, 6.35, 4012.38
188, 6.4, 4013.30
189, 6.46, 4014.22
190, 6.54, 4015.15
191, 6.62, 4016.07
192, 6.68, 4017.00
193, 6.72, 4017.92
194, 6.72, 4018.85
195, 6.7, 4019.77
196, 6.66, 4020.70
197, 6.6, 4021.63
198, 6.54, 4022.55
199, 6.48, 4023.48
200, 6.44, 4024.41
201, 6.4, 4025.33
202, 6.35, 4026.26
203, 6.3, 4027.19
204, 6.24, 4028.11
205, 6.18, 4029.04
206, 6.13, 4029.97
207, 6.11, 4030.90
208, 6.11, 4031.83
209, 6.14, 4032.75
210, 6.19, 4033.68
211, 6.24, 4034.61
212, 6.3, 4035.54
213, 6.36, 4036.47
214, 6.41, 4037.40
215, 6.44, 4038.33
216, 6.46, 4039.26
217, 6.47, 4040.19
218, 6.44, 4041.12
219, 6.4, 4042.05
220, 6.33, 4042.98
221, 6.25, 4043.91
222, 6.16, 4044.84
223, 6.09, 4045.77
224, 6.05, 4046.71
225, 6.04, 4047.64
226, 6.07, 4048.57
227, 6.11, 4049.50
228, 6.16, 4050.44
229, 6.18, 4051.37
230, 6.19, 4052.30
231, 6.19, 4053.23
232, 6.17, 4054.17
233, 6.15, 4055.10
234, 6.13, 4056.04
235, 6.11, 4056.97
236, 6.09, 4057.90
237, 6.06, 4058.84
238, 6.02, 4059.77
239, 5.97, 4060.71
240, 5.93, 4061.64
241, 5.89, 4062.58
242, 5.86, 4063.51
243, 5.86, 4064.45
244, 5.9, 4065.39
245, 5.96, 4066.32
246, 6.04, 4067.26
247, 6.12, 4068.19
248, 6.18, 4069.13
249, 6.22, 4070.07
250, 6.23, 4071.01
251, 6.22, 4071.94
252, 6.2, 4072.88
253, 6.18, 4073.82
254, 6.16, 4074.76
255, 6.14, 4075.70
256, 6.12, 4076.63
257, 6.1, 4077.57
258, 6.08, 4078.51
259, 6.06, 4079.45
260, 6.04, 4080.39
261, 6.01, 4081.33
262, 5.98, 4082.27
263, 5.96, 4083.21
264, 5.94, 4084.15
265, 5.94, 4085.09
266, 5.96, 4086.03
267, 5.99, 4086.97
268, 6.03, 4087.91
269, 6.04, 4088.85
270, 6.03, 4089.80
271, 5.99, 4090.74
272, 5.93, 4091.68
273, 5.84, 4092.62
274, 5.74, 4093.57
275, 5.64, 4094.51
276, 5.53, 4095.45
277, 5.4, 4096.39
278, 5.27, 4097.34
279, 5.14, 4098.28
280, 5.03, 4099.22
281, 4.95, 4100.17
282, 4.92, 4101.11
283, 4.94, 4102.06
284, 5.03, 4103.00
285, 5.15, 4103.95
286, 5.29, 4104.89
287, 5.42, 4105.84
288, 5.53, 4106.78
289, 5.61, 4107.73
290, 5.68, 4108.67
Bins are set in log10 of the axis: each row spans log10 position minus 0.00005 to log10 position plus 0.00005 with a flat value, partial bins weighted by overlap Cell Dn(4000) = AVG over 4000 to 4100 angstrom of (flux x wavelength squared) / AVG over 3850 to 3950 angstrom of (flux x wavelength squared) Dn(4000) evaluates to 1.7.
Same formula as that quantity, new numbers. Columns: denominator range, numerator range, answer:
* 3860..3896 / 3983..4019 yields 1.63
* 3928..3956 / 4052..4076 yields 1.79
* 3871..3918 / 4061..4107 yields 1.53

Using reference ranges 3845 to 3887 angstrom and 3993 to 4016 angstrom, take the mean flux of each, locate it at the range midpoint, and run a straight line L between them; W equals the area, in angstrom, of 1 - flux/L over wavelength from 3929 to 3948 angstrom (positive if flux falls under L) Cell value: 7.14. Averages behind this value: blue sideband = 3.96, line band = 3.18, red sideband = 6.09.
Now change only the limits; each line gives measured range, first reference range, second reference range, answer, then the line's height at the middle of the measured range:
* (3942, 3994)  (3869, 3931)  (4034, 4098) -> 7.6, 4.92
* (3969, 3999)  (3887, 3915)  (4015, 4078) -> 3.8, 5.41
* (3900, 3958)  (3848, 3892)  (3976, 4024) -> 8.3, 4.8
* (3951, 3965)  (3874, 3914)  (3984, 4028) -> 2.7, 5.26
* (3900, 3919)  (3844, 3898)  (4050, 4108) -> -2.0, 4.27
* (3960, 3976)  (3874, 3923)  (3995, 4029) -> 7.4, 5.46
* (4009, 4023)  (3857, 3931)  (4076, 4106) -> -4.0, 5.09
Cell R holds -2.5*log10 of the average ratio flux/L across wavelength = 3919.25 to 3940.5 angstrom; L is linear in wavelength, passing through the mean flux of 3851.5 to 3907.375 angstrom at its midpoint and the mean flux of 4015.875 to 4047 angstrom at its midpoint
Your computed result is 0.389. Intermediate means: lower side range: 4.02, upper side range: 6.37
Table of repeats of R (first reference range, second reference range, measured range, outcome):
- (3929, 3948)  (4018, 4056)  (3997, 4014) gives -0.149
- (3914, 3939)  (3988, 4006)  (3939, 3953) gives 0.045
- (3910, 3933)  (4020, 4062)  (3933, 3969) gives 0.251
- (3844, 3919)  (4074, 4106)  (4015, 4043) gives -0.219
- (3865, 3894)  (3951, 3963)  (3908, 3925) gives -0.133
